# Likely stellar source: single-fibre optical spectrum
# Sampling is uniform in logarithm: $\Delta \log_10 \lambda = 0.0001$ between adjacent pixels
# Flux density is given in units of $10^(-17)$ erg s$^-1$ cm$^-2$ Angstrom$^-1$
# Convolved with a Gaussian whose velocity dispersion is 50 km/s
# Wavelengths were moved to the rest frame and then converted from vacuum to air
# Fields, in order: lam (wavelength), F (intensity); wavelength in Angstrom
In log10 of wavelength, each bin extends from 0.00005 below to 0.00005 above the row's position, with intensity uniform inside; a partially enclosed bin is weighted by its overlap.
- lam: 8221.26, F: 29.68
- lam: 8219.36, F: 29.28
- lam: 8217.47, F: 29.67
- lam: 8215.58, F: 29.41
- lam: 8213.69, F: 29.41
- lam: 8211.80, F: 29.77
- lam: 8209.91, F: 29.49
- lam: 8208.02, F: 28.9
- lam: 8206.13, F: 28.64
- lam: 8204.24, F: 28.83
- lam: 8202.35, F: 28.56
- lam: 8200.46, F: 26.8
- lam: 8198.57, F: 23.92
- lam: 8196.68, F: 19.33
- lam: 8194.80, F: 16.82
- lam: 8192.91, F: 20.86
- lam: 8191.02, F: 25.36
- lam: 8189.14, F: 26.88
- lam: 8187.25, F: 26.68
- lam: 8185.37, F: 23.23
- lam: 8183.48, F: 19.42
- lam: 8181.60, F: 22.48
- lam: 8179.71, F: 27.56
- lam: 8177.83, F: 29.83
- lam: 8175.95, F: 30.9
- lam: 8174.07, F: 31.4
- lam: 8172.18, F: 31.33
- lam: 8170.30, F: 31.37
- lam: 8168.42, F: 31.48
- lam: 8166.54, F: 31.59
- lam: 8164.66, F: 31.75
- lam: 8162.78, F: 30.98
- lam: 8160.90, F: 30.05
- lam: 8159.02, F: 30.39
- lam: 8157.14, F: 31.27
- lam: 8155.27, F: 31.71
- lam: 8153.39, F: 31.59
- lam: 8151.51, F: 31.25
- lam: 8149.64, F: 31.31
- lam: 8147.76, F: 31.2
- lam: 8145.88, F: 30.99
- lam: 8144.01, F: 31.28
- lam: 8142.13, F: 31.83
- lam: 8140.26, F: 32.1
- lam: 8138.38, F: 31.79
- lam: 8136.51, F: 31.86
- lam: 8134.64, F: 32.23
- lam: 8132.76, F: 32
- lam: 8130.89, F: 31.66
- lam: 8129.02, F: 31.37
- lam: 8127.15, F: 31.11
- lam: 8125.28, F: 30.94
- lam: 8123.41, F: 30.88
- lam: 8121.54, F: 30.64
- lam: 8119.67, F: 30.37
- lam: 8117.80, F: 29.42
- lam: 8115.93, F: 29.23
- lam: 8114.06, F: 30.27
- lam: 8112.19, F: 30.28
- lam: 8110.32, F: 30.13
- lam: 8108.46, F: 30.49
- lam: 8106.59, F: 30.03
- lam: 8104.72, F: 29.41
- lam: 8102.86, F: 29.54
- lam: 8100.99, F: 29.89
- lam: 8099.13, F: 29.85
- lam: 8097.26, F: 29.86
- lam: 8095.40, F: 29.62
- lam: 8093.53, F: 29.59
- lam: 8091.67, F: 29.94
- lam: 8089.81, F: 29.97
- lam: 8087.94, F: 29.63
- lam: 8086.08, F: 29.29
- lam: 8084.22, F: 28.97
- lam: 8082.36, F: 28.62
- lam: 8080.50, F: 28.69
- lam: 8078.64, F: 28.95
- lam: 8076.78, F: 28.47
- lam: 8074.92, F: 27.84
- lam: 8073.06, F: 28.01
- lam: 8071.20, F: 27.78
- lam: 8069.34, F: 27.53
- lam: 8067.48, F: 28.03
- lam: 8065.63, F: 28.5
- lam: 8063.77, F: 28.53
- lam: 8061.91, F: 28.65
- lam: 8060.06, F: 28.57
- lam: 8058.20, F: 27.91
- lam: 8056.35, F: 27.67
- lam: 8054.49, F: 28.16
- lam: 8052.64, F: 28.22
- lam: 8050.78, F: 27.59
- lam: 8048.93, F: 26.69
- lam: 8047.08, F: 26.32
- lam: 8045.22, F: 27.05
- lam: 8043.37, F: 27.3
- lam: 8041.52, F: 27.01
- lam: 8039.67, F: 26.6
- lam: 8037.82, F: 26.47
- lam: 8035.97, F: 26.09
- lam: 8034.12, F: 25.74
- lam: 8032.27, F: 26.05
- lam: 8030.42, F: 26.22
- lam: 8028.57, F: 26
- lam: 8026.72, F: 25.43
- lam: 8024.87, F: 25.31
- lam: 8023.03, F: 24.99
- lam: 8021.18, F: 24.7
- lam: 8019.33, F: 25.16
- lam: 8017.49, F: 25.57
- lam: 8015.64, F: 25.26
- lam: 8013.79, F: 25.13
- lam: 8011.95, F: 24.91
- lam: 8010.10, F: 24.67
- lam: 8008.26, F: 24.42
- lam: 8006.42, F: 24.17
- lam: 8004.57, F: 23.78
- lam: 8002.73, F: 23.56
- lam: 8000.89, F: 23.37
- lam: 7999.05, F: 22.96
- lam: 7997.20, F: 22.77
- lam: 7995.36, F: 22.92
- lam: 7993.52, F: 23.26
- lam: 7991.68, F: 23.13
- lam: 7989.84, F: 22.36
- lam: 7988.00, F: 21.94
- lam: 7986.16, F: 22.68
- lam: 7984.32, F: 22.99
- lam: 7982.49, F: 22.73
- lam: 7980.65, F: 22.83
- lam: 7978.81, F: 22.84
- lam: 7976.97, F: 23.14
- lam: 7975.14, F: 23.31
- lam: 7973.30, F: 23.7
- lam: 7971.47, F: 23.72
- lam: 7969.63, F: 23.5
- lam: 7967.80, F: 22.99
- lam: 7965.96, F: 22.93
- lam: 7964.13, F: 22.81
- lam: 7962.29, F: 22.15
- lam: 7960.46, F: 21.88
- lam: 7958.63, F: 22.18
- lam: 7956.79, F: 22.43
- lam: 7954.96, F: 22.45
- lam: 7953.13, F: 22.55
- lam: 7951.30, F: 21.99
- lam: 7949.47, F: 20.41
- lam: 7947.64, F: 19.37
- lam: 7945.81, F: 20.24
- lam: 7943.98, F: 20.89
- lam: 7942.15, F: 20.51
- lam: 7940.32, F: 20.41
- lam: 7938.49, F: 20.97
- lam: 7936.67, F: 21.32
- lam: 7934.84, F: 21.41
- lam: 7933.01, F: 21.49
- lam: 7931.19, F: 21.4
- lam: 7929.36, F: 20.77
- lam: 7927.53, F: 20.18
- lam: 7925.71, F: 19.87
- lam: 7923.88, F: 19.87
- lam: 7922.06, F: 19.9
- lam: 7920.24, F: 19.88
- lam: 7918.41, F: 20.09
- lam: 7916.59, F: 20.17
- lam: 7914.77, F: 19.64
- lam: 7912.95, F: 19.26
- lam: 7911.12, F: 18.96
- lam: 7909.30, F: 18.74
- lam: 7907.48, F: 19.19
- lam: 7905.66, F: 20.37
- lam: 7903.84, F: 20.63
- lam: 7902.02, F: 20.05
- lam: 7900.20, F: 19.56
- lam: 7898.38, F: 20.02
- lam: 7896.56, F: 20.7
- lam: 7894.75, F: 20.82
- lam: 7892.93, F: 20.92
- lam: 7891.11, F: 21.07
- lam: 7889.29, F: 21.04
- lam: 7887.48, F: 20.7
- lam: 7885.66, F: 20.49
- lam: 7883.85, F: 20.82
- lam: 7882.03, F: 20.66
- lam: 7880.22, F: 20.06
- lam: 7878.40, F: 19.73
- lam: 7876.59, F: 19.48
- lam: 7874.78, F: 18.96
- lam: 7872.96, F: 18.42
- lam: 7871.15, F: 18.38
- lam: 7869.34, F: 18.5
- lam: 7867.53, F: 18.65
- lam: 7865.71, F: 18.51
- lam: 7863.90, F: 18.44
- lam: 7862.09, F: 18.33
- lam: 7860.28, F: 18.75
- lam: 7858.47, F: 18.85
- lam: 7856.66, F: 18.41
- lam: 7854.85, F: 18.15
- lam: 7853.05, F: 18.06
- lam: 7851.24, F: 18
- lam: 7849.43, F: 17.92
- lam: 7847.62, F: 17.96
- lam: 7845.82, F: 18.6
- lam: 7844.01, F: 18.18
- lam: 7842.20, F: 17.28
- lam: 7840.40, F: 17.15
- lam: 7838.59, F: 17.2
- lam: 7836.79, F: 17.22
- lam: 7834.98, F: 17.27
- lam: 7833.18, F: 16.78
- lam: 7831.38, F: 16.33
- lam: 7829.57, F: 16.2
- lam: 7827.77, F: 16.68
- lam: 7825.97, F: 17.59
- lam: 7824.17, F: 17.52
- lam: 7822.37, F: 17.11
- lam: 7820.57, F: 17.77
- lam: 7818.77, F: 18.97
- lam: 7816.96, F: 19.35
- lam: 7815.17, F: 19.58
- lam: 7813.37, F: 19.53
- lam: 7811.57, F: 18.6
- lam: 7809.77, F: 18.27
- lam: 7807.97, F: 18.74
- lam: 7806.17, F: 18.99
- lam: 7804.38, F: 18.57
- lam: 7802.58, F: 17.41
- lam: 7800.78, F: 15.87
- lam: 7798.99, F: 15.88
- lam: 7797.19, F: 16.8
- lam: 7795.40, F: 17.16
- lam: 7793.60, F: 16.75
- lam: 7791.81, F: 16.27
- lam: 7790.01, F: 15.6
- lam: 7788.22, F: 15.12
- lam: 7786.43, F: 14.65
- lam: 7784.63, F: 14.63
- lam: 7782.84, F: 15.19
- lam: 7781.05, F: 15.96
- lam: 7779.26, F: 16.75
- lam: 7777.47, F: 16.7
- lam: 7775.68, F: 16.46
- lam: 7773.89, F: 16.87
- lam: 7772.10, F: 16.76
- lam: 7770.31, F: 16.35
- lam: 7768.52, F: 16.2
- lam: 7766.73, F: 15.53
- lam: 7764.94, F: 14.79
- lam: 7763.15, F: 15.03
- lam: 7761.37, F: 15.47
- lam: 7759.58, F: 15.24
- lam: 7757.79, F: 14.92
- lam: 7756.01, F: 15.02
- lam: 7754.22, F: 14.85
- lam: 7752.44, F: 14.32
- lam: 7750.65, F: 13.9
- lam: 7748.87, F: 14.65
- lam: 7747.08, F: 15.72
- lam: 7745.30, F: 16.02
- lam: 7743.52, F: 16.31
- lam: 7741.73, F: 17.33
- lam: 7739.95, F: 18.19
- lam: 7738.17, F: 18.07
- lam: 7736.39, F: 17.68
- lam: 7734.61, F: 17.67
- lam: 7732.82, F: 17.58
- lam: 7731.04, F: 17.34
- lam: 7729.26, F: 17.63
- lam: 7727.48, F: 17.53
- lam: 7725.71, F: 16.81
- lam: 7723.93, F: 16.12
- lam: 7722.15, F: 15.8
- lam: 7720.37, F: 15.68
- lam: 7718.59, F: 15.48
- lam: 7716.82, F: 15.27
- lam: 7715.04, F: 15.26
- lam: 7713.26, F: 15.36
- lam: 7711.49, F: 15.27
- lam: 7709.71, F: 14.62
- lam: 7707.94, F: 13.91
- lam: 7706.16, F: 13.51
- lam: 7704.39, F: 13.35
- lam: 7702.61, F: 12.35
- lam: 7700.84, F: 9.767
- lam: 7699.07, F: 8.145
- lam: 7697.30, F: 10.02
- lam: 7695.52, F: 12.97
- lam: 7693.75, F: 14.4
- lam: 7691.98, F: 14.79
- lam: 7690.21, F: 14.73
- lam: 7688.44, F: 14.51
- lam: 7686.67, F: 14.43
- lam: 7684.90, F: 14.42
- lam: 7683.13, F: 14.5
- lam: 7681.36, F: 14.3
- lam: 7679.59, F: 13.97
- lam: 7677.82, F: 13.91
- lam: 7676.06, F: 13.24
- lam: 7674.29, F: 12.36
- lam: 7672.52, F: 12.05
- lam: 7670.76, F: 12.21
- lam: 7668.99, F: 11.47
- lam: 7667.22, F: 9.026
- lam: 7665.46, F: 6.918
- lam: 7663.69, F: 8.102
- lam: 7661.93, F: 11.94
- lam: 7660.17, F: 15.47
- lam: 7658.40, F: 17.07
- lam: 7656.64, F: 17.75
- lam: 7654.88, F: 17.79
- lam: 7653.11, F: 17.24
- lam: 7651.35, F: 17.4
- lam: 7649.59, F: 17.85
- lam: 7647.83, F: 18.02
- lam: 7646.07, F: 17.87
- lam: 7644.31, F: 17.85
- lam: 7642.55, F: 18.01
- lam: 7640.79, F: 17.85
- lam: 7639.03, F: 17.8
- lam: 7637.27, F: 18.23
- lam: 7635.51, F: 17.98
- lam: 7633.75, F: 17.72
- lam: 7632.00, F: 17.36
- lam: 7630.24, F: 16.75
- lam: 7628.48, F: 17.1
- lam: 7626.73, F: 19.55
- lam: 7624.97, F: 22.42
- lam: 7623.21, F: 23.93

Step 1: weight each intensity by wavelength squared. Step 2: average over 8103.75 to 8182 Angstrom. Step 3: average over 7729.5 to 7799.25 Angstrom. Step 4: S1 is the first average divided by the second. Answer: 2.11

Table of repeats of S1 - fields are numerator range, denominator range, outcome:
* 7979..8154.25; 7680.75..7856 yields 1.85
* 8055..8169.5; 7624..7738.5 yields 2.21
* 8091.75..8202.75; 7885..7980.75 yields 1.46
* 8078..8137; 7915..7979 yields 1.46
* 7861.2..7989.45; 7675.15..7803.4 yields 1.43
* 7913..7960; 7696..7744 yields 1.44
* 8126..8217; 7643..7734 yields 2.26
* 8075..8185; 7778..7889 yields 1.81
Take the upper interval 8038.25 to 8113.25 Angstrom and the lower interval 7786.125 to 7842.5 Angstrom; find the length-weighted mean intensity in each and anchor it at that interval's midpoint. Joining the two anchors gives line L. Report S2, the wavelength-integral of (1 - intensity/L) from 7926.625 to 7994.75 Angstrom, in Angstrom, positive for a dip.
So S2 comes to 4.6 Angstrom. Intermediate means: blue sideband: 17.4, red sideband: 28.6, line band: 22.1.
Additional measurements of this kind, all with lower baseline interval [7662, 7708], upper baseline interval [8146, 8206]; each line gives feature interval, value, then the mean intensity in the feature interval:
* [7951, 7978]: -1.9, 22.8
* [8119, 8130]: -1.9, 30.9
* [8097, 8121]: -3.8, 29.9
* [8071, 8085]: -2.0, 28.4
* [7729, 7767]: -4.4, 16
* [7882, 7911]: -1.8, 20.3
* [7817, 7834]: -0.5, 17.3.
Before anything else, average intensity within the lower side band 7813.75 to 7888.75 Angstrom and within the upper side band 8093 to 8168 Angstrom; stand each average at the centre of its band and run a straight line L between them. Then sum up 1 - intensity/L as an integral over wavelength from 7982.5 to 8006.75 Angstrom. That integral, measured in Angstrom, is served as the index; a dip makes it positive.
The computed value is 1.7 Angstrom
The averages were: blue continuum 18.4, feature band 23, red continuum 30.8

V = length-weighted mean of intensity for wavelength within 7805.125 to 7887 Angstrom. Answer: 18.4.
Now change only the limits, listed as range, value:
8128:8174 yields 31.4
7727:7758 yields 16.4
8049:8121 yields 29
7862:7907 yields 19.8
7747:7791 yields 15.5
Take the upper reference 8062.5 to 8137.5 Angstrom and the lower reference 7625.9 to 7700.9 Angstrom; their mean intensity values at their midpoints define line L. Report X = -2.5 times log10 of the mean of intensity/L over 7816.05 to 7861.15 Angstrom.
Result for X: 0.17 mag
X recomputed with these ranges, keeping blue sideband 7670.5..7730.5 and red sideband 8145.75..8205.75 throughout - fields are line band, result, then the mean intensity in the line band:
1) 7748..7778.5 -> 0.03 mag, 15.5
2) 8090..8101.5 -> -0.16 mag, 29.8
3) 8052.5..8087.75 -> -0.14 mag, 28.4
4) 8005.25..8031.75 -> -0.08 mag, 25.1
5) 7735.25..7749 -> -0.10 mag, 16.9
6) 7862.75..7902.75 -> -0.02 mag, 19.8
